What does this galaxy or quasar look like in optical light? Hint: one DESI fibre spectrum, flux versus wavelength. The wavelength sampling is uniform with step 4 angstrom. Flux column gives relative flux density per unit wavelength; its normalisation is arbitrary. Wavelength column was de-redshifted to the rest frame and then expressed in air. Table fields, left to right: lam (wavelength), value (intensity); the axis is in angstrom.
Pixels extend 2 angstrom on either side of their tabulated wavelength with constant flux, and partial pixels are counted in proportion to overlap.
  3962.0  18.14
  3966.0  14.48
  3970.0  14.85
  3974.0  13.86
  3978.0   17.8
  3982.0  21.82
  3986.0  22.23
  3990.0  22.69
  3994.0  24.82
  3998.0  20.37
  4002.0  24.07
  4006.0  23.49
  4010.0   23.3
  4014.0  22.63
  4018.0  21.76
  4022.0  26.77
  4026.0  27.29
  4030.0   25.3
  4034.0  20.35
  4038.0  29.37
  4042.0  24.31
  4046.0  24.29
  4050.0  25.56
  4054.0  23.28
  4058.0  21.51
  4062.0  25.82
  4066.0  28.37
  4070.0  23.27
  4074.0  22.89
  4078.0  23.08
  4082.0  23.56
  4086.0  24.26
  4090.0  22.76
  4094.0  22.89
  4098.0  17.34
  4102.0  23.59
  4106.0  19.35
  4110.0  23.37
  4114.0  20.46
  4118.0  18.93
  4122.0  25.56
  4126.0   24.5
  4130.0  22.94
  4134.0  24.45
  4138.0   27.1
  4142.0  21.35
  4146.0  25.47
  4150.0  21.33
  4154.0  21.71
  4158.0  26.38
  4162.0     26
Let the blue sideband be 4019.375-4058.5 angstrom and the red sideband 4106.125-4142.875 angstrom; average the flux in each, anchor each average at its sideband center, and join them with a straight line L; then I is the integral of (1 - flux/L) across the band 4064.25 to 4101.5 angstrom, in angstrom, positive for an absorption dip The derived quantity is 1.26 angstrom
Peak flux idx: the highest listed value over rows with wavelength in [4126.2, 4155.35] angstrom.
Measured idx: 27.1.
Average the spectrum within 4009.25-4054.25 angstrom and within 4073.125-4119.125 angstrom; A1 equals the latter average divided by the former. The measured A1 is 0.89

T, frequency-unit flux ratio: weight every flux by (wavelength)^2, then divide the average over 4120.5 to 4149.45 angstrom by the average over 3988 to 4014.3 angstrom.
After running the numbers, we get 1.12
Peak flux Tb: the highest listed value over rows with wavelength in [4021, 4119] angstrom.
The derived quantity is 29.37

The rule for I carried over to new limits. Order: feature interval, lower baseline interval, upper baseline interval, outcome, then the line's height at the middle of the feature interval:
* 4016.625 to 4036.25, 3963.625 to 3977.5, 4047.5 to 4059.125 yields -3.5 angstrom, 20.8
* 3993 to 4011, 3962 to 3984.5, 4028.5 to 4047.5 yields -2.5 angstrom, 20.3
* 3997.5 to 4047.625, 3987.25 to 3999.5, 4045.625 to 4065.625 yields -1.5 angstrom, 23.5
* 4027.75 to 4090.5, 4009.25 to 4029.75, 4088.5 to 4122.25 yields -3.4 angstrom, 23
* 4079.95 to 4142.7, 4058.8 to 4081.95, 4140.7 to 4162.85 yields 3.5 angstrom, 24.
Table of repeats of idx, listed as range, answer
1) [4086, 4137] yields 25.56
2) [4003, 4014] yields 23.49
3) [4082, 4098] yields 24.26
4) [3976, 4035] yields 27.29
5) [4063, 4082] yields 28.37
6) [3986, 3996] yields 24.82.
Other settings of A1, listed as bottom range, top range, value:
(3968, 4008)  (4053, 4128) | 1.11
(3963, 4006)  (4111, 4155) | 1.16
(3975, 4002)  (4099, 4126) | 1.02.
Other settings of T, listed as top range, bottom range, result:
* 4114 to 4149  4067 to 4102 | 1.06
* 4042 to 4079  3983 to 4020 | 1.10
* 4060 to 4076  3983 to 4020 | 1.14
